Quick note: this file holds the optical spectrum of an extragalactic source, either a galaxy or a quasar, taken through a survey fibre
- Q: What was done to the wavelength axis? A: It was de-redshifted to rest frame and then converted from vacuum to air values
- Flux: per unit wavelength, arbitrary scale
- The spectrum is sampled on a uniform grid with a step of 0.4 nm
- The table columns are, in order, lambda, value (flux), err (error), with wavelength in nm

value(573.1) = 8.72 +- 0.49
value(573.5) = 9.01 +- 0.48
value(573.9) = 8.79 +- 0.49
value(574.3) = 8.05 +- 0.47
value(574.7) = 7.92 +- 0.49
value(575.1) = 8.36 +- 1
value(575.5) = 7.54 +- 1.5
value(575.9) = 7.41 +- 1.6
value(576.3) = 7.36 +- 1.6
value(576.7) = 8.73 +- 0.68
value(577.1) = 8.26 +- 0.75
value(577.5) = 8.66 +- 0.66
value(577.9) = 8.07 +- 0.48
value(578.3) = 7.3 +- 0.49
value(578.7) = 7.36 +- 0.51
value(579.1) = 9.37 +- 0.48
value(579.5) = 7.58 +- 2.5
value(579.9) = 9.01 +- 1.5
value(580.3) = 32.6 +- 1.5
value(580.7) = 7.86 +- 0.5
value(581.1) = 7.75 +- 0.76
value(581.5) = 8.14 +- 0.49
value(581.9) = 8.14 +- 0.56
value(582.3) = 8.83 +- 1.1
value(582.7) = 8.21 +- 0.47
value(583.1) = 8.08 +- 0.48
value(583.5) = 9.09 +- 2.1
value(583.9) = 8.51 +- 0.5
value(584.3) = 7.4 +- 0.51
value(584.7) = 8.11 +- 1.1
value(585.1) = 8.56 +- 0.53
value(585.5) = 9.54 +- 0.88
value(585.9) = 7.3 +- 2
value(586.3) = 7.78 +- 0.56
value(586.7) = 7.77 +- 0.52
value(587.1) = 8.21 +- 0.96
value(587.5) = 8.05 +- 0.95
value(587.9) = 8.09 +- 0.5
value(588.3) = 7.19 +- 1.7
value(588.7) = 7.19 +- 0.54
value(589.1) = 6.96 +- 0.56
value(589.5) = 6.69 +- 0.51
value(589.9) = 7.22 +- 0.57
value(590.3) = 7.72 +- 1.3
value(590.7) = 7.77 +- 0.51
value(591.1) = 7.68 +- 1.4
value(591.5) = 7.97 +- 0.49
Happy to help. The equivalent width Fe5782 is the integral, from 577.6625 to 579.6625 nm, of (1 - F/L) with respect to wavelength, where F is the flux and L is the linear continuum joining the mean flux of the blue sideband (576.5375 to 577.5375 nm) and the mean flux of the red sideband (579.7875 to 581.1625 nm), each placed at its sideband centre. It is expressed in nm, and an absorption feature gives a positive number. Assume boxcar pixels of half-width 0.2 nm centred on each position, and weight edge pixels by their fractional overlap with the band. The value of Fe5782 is 0.63 nm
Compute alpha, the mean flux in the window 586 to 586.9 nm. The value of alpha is 7.72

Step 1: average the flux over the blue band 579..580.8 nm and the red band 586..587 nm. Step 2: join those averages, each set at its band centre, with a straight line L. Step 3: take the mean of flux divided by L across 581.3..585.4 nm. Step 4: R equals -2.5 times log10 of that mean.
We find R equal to 0.25 mag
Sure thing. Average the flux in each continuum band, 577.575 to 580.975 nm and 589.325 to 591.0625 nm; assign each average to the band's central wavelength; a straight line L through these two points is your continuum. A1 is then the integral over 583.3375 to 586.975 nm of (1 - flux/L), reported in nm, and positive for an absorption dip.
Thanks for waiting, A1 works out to 0.33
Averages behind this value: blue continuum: 11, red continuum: 7.39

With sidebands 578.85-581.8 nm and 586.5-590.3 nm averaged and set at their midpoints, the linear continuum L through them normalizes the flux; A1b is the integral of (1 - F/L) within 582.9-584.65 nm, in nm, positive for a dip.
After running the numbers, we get 0.28 nm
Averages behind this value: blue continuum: 11.6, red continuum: 7.5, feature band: 8.26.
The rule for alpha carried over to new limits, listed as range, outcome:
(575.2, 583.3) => 9.3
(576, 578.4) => 8.07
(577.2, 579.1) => 8.03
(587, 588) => 8.11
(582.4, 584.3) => 8.38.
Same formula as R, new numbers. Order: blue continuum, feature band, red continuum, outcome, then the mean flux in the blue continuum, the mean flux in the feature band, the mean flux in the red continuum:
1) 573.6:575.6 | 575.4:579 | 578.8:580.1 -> 0.065 mag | 8.21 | 7.91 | 8.55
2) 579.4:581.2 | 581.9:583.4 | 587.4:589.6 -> 0.367 mag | 13.5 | 8.39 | 7.36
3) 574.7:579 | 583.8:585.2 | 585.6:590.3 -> -0.058 mag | 7.94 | 8.09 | 7.55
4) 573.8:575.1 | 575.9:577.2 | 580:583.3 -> 0.138 mag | 8.23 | 8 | 11.1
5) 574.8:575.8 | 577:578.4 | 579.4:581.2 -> 0.287 mag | 7.89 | 8.11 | 13.5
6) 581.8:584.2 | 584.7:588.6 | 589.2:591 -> -0.021 mag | 8.45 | 8.04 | 7.35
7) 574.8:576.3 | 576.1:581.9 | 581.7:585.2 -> -0.221 mag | 7.73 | 9.8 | 8.32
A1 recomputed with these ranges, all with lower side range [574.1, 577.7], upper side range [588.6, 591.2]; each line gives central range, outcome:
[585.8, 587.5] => -0.08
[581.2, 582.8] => -0.12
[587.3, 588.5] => -0.06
